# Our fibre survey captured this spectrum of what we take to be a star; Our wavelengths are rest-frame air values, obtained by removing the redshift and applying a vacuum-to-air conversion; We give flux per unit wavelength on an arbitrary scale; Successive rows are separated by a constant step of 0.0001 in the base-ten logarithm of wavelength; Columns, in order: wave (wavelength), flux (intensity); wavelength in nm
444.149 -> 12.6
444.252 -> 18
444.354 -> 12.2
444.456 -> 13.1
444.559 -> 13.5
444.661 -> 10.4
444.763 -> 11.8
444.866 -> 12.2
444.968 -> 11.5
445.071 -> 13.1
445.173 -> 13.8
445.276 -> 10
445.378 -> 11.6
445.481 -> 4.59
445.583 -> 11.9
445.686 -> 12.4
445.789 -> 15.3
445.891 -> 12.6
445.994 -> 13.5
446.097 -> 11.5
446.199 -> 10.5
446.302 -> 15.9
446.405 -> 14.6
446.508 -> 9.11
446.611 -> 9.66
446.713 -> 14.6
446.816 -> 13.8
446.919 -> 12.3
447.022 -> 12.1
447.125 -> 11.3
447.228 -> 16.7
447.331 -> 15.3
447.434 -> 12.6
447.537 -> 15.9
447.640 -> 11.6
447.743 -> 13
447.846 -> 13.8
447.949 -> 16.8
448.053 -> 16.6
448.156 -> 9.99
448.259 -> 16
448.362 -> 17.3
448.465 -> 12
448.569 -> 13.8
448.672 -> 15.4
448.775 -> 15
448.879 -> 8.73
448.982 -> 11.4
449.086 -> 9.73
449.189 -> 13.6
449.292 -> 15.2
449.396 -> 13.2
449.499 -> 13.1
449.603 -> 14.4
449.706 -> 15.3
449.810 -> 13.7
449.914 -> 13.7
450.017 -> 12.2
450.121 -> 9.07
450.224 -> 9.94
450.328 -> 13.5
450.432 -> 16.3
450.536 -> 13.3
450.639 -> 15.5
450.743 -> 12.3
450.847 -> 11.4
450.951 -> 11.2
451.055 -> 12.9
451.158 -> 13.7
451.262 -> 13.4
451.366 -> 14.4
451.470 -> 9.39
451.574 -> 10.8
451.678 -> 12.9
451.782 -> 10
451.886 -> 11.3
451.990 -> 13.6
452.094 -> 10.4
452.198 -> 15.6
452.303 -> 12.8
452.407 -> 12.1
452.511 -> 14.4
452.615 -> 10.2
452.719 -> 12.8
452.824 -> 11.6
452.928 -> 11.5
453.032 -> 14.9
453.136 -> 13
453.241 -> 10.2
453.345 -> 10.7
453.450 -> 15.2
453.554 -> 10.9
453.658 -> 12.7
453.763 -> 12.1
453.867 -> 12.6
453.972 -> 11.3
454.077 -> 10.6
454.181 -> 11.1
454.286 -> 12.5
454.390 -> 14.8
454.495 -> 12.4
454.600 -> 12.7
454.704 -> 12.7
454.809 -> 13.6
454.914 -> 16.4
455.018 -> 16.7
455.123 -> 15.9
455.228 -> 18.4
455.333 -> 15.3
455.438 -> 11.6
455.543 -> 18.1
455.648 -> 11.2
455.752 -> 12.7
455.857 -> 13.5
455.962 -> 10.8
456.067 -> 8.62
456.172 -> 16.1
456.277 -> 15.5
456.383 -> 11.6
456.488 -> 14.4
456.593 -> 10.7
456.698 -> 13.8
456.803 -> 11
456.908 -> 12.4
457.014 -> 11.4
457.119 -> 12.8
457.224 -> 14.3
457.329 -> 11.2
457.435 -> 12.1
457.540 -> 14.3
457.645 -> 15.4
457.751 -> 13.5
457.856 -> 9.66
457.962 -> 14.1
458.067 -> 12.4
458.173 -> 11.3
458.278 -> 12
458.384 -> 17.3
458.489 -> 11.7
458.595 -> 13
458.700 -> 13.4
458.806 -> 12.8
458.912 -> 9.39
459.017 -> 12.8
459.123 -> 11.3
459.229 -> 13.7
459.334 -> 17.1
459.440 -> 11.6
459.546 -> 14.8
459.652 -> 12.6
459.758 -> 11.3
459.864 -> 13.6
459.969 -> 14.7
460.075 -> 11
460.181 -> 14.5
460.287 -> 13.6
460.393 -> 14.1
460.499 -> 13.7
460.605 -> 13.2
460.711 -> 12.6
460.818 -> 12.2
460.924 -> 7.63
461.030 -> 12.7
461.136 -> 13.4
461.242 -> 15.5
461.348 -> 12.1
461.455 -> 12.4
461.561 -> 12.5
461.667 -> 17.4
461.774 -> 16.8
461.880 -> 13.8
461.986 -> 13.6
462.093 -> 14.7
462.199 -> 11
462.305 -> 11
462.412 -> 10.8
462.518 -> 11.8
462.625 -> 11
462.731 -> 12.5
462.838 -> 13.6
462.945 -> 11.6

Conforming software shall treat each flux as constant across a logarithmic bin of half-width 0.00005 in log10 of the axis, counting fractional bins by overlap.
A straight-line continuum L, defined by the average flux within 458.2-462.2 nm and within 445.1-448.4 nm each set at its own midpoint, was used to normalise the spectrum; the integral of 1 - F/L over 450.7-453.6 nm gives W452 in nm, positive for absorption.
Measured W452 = 0.18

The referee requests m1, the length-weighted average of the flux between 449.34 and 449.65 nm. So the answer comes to 13.6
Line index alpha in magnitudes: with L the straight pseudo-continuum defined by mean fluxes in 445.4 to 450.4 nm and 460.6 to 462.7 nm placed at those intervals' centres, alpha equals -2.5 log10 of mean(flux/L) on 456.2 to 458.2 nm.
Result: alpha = 0.01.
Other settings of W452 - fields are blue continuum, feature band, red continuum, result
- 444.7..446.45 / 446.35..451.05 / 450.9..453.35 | -0.40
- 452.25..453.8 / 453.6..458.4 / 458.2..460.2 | -0.17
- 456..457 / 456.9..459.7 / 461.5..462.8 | -0.04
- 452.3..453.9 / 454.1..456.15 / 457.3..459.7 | -0.17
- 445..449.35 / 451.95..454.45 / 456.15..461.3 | 0.11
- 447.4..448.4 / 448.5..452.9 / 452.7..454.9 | 0.25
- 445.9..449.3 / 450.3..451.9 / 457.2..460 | 0.06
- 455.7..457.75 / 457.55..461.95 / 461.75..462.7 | -0.16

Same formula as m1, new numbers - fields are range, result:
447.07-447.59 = 14.3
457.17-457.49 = 12.6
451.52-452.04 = 11.7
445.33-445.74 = 10.1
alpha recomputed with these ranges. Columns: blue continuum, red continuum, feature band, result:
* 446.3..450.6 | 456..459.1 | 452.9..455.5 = -0.02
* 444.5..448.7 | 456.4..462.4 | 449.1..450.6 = -0.03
